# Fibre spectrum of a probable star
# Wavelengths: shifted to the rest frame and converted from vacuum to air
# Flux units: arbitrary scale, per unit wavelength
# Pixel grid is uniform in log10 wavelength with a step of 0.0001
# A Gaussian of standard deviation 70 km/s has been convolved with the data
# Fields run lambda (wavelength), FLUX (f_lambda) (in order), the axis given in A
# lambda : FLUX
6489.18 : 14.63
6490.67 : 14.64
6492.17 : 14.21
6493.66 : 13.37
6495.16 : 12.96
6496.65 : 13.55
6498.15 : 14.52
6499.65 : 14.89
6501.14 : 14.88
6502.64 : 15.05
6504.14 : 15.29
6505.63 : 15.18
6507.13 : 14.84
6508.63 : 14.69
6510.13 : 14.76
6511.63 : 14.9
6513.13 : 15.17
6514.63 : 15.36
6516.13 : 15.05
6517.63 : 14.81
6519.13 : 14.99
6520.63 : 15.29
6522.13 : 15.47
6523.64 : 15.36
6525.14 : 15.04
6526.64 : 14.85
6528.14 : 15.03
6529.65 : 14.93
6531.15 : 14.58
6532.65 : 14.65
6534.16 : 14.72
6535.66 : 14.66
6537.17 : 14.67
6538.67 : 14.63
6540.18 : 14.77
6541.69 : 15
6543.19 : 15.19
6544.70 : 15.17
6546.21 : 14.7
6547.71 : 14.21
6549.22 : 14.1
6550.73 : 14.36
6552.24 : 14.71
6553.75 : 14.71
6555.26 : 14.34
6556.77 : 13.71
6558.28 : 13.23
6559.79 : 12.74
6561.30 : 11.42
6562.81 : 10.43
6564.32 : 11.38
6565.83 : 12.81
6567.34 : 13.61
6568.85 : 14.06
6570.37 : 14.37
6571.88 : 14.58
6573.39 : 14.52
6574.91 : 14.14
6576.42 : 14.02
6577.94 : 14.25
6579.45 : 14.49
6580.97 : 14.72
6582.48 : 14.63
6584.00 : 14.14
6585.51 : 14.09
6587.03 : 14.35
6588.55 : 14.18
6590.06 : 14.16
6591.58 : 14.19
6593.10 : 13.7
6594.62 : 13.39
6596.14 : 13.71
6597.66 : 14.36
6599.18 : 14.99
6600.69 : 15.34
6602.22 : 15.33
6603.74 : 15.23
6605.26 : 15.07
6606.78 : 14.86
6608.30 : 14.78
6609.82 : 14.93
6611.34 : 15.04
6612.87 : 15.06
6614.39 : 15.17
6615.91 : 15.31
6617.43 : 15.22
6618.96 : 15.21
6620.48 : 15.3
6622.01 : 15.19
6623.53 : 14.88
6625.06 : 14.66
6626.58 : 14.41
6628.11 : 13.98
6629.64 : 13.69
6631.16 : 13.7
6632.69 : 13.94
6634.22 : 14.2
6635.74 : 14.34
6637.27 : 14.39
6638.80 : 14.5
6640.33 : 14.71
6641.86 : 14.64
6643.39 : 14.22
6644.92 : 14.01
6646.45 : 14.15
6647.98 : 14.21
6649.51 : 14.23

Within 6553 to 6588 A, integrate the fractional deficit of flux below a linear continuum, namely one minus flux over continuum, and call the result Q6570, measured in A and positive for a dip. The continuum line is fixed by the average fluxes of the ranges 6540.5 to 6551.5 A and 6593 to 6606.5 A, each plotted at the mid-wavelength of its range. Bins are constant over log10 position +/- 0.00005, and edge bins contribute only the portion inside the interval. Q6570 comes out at 2.3 A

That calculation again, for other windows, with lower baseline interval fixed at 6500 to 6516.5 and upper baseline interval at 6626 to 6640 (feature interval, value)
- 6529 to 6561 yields 0.7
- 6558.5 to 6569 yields 1.7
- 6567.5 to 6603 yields 0.4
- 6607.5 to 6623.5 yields -1.0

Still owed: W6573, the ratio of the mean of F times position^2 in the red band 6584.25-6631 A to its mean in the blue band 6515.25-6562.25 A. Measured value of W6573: 1.03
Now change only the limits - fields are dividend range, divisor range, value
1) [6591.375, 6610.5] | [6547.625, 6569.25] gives 1.11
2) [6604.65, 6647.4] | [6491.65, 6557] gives 1.02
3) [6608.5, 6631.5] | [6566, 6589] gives 1.05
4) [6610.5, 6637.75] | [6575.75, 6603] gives 1.03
